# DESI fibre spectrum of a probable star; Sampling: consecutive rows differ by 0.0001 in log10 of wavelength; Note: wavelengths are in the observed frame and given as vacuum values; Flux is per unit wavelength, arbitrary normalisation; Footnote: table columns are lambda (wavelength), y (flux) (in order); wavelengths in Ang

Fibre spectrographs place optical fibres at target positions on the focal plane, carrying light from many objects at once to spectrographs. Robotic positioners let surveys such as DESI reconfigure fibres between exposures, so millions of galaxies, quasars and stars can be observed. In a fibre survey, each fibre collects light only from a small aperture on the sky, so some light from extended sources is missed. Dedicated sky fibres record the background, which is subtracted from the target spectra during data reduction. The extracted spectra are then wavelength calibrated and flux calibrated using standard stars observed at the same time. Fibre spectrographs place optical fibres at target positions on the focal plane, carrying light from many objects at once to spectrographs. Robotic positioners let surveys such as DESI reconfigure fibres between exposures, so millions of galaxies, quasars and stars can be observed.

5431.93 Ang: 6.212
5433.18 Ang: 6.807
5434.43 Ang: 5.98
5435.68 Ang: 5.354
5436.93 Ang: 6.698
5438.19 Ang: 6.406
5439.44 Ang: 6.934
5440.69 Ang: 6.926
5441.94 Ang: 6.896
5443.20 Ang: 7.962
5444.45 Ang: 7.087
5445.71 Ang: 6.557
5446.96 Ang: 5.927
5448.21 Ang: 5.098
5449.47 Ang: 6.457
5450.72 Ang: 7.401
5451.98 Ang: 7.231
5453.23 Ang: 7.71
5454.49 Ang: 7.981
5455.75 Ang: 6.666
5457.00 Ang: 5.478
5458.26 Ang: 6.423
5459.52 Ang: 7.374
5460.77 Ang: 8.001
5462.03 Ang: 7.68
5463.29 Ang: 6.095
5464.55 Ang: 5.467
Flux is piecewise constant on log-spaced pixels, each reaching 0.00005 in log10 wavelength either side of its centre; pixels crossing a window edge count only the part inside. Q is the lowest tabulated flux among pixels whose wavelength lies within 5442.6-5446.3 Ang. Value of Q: 6.557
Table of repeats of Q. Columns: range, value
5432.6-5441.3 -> 5.354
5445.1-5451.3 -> 5.098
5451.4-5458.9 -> 5.478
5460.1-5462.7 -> 7.68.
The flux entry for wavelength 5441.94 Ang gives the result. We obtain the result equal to 6.896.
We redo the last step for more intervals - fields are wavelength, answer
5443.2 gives 7.962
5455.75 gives 6.666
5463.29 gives 6.095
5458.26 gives 6.423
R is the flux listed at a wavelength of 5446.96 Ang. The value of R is 5.927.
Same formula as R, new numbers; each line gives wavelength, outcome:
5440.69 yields 6.926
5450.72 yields 7.401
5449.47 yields 6.457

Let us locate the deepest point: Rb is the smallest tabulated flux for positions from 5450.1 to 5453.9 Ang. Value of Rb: 7.231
